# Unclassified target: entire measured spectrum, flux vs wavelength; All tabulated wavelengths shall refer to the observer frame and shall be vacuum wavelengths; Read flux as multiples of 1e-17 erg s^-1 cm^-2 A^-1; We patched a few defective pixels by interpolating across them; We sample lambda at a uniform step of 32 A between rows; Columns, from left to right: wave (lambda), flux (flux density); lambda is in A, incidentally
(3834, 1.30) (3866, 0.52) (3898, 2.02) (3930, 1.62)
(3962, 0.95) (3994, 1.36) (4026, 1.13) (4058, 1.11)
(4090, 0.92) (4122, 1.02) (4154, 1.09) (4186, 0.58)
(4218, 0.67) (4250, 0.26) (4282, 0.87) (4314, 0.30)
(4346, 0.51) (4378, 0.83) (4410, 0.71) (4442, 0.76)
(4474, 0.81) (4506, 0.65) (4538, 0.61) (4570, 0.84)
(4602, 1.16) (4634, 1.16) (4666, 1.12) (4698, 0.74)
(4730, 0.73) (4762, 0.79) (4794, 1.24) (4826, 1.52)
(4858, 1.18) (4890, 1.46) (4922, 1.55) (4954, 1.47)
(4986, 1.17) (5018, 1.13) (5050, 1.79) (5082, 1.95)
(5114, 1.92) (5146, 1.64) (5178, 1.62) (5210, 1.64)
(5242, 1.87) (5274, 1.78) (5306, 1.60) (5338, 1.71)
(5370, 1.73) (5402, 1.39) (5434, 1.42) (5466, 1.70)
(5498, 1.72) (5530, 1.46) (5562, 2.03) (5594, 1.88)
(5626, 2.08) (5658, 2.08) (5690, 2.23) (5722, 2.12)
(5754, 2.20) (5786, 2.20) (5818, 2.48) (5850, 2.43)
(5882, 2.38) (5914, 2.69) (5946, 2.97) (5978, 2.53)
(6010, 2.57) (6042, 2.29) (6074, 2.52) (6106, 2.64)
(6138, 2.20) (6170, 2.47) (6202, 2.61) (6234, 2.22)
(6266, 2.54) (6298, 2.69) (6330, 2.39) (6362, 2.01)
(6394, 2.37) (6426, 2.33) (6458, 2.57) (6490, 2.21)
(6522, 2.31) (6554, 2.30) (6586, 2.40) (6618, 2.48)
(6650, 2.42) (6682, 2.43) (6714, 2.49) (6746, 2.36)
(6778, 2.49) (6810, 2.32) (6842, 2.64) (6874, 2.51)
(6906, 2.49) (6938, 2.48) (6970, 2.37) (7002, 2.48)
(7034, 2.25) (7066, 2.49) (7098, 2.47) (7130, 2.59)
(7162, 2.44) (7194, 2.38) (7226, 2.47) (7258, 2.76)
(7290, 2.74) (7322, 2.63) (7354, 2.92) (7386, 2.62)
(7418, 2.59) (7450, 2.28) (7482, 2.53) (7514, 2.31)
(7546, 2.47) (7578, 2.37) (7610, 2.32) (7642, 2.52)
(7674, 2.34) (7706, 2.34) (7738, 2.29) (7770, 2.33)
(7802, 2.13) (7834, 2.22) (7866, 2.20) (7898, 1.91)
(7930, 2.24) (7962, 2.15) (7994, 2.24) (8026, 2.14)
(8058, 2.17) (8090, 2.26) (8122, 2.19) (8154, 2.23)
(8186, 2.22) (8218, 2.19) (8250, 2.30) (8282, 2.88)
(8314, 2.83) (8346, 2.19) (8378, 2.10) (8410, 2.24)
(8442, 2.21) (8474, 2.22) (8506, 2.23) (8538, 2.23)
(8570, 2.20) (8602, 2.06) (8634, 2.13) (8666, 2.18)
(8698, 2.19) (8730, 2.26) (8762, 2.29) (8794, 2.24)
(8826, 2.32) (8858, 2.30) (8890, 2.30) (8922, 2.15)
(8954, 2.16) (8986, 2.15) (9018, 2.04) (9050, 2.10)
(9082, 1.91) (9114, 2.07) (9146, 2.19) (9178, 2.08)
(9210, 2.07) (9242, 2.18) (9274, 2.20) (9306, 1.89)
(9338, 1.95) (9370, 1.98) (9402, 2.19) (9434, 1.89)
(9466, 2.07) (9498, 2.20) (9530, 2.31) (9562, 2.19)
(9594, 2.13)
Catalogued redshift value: 0.26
